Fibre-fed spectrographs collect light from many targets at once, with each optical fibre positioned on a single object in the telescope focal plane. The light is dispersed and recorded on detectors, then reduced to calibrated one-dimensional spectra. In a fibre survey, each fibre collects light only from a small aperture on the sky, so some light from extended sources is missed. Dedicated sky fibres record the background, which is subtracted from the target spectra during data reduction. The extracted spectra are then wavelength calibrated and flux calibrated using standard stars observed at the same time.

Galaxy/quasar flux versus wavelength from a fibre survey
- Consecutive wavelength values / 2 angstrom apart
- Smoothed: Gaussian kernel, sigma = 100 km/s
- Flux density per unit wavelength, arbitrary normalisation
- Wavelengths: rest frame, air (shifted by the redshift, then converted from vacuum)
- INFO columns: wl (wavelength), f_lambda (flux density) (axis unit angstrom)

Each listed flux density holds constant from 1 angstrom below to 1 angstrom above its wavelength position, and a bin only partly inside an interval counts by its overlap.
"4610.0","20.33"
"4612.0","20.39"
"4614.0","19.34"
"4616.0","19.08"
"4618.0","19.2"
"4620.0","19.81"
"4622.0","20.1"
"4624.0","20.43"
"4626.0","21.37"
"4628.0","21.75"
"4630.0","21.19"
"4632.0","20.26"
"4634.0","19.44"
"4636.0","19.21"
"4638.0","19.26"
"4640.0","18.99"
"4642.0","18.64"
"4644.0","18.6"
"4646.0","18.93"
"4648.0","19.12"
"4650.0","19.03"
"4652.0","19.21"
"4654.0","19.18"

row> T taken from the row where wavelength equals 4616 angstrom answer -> 19.08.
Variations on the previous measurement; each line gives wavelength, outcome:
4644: 18.6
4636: 19.21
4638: 19.26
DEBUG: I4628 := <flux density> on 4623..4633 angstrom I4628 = 21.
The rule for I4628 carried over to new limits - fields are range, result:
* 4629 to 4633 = 20.7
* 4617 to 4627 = 20.2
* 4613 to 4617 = 19.2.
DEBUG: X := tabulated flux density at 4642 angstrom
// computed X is 18.64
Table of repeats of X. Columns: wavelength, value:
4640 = 18.99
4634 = 19.44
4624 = 20.43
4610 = 20.33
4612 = 20.39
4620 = 19.81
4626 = 21.37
